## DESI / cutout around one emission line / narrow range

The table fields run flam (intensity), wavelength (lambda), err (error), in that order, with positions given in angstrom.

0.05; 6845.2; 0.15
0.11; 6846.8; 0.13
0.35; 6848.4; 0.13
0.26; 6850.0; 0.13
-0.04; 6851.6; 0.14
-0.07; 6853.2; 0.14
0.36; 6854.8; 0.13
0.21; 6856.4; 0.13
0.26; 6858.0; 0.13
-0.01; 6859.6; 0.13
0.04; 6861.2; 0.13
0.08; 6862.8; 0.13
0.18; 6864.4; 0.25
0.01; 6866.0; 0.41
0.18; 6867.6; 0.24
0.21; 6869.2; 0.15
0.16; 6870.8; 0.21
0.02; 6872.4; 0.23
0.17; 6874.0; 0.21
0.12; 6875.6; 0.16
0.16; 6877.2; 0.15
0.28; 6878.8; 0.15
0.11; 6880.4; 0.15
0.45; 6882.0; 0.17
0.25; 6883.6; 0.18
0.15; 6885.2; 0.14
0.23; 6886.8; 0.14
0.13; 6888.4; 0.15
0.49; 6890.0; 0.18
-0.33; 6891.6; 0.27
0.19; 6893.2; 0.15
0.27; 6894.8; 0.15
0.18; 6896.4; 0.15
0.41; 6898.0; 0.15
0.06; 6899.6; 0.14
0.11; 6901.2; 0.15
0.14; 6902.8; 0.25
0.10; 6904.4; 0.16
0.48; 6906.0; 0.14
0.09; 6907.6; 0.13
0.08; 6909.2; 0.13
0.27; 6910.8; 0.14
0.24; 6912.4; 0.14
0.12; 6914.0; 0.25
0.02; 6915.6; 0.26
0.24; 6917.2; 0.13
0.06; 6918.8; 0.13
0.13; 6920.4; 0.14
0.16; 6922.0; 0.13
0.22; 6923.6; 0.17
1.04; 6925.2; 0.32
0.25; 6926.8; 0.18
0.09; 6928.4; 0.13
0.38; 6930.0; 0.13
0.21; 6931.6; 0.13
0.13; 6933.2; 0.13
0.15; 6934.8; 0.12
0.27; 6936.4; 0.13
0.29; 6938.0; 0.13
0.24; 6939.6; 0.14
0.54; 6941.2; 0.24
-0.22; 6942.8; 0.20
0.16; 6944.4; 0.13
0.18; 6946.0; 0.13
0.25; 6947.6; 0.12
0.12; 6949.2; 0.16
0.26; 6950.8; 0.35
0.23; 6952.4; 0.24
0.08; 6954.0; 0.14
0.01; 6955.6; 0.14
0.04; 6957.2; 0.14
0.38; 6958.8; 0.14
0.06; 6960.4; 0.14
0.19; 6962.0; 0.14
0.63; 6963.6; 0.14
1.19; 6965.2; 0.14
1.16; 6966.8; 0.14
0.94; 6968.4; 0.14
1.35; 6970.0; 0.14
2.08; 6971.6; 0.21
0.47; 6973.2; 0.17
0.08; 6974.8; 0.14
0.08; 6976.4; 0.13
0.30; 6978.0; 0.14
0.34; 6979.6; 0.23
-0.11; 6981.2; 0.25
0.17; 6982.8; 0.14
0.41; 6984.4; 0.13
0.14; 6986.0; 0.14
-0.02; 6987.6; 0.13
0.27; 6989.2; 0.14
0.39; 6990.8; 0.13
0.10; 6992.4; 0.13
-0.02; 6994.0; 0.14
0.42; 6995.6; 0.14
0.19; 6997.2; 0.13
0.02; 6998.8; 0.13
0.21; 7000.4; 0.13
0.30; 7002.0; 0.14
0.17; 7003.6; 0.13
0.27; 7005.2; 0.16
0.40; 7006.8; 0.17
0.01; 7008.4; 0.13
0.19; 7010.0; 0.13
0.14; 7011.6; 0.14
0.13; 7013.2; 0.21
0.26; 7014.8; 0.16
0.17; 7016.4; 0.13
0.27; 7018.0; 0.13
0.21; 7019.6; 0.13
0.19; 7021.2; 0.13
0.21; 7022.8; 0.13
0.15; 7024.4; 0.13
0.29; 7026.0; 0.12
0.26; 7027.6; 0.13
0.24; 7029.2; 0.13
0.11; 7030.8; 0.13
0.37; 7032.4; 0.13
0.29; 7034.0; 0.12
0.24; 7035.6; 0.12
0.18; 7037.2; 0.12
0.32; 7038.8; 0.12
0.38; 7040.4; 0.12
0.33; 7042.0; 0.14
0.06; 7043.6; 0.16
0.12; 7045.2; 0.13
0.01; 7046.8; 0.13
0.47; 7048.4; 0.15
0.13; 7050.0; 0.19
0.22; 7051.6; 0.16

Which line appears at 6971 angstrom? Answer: [O II] 3727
